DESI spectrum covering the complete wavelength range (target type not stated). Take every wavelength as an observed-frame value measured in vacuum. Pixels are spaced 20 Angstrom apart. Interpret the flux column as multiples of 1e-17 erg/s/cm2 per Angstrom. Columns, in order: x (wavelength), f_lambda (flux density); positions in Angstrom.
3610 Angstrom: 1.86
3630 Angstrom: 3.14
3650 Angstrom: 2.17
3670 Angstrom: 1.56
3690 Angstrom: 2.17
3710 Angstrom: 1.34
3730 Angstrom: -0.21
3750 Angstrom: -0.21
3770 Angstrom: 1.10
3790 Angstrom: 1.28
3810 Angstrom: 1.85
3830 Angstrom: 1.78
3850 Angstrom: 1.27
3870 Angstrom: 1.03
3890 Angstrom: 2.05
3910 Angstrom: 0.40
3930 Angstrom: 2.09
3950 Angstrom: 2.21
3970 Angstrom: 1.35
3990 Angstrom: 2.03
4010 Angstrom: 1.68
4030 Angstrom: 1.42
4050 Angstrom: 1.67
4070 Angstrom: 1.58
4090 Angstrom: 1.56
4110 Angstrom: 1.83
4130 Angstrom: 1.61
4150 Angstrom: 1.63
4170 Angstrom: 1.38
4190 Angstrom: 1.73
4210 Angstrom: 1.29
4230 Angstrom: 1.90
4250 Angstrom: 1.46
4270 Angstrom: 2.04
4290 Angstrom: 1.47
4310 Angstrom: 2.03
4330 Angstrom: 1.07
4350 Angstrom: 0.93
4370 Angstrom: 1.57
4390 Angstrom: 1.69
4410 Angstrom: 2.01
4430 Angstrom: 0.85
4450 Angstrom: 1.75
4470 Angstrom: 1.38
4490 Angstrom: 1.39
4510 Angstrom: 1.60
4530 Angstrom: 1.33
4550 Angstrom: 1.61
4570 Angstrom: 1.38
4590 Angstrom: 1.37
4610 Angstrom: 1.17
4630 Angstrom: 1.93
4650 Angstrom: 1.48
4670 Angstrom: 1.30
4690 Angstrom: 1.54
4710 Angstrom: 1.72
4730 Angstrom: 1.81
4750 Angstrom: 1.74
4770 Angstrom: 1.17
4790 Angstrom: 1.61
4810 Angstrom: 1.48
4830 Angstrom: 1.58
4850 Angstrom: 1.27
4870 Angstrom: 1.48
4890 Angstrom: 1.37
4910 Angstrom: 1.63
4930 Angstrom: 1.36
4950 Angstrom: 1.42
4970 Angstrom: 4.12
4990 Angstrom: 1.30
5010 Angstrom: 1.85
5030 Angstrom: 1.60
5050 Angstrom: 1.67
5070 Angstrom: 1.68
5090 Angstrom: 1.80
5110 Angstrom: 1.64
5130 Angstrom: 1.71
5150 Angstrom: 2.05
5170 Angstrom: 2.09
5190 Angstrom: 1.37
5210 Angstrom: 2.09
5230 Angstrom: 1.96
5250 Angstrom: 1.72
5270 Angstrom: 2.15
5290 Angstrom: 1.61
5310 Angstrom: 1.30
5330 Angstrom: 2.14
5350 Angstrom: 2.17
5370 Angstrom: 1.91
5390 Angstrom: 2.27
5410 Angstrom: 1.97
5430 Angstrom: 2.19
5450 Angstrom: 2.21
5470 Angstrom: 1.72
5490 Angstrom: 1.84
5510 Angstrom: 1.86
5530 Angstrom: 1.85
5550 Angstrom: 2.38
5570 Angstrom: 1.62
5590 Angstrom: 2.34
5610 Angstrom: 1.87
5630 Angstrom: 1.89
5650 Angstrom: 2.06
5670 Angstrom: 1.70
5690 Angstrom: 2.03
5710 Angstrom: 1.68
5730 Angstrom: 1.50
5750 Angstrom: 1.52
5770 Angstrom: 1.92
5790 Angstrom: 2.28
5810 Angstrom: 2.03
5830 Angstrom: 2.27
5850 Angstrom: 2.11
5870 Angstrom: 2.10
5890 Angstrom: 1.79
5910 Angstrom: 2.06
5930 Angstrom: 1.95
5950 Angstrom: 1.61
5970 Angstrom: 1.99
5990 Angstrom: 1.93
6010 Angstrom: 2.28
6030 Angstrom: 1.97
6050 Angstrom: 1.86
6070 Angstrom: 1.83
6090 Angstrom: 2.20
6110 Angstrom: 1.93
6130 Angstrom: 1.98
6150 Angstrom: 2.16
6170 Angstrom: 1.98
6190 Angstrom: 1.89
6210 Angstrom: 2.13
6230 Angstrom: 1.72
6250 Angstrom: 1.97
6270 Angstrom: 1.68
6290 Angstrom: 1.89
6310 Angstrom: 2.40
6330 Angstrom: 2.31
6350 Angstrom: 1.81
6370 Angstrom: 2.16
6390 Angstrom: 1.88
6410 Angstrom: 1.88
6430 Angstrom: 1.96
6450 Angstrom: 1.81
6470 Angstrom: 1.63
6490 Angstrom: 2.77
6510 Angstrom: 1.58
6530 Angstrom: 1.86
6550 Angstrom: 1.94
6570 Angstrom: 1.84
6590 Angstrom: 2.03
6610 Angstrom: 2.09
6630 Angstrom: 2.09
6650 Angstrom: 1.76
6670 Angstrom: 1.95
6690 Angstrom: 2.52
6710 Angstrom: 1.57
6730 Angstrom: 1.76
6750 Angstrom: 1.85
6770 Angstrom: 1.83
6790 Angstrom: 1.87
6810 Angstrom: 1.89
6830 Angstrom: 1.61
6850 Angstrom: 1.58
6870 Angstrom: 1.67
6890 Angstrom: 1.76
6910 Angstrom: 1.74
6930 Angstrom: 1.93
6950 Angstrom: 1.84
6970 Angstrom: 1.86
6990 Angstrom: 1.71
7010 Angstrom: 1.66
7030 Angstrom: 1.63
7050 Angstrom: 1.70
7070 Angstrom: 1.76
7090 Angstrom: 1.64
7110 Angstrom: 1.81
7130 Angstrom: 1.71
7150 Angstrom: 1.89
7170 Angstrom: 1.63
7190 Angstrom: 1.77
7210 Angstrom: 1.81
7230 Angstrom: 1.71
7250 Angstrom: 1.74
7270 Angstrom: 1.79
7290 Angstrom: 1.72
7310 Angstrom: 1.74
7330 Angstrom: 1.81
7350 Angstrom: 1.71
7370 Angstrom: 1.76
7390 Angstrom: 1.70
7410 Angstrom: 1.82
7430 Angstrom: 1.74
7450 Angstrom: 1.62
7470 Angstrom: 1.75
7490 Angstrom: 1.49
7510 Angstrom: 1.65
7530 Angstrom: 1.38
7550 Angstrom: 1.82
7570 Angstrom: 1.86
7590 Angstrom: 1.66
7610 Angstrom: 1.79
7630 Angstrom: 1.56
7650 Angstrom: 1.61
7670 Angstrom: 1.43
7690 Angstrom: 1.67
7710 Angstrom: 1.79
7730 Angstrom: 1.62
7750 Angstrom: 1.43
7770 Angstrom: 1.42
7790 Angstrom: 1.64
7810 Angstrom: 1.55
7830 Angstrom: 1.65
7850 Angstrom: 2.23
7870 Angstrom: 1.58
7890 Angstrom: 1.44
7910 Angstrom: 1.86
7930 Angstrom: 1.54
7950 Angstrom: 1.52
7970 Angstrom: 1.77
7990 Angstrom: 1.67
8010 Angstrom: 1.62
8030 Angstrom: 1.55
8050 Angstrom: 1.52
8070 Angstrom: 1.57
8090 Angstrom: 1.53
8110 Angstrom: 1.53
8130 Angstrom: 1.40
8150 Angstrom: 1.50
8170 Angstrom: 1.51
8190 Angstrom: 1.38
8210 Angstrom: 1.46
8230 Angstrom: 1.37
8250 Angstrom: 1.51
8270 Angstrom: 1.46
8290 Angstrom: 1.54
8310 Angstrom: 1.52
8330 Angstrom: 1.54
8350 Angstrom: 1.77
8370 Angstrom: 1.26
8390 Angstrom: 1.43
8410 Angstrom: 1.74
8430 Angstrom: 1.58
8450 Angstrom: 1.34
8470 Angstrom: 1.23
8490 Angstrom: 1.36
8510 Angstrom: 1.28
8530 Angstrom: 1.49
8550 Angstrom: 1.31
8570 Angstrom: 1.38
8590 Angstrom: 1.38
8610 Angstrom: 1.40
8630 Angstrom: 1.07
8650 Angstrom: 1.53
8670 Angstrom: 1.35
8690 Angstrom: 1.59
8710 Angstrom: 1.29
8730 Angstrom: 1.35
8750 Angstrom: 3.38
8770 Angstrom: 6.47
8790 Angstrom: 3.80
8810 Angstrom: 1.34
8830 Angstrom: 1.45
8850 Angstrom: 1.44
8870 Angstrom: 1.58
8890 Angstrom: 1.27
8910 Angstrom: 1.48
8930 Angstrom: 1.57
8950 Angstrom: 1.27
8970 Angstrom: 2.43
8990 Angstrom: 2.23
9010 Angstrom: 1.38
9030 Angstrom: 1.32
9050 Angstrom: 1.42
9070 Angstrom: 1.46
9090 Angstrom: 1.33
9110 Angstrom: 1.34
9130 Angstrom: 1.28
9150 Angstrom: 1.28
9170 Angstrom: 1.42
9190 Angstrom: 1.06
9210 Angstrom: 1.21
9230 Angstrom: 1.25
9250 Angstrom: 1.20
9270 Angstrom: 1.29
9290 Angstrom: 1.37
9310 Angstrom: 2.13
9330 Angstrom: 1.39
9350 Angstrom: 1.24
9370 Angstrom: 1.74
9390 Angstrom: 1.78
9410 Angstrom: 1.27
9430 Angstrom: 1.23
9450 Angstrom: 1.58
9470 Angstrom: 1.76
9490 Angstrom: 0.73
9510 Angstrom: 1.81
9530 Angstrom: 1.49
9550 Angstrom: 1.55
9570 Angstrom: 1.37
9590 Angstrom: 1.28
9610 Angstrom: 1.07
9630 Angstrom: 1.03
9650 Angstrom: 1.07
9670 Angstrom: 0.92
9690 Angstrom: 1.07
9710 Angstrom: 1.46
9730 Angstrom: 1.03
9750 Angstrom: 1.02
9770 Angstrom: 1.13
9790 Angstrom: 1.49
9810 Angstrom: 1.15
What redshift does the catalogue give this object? 0.335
